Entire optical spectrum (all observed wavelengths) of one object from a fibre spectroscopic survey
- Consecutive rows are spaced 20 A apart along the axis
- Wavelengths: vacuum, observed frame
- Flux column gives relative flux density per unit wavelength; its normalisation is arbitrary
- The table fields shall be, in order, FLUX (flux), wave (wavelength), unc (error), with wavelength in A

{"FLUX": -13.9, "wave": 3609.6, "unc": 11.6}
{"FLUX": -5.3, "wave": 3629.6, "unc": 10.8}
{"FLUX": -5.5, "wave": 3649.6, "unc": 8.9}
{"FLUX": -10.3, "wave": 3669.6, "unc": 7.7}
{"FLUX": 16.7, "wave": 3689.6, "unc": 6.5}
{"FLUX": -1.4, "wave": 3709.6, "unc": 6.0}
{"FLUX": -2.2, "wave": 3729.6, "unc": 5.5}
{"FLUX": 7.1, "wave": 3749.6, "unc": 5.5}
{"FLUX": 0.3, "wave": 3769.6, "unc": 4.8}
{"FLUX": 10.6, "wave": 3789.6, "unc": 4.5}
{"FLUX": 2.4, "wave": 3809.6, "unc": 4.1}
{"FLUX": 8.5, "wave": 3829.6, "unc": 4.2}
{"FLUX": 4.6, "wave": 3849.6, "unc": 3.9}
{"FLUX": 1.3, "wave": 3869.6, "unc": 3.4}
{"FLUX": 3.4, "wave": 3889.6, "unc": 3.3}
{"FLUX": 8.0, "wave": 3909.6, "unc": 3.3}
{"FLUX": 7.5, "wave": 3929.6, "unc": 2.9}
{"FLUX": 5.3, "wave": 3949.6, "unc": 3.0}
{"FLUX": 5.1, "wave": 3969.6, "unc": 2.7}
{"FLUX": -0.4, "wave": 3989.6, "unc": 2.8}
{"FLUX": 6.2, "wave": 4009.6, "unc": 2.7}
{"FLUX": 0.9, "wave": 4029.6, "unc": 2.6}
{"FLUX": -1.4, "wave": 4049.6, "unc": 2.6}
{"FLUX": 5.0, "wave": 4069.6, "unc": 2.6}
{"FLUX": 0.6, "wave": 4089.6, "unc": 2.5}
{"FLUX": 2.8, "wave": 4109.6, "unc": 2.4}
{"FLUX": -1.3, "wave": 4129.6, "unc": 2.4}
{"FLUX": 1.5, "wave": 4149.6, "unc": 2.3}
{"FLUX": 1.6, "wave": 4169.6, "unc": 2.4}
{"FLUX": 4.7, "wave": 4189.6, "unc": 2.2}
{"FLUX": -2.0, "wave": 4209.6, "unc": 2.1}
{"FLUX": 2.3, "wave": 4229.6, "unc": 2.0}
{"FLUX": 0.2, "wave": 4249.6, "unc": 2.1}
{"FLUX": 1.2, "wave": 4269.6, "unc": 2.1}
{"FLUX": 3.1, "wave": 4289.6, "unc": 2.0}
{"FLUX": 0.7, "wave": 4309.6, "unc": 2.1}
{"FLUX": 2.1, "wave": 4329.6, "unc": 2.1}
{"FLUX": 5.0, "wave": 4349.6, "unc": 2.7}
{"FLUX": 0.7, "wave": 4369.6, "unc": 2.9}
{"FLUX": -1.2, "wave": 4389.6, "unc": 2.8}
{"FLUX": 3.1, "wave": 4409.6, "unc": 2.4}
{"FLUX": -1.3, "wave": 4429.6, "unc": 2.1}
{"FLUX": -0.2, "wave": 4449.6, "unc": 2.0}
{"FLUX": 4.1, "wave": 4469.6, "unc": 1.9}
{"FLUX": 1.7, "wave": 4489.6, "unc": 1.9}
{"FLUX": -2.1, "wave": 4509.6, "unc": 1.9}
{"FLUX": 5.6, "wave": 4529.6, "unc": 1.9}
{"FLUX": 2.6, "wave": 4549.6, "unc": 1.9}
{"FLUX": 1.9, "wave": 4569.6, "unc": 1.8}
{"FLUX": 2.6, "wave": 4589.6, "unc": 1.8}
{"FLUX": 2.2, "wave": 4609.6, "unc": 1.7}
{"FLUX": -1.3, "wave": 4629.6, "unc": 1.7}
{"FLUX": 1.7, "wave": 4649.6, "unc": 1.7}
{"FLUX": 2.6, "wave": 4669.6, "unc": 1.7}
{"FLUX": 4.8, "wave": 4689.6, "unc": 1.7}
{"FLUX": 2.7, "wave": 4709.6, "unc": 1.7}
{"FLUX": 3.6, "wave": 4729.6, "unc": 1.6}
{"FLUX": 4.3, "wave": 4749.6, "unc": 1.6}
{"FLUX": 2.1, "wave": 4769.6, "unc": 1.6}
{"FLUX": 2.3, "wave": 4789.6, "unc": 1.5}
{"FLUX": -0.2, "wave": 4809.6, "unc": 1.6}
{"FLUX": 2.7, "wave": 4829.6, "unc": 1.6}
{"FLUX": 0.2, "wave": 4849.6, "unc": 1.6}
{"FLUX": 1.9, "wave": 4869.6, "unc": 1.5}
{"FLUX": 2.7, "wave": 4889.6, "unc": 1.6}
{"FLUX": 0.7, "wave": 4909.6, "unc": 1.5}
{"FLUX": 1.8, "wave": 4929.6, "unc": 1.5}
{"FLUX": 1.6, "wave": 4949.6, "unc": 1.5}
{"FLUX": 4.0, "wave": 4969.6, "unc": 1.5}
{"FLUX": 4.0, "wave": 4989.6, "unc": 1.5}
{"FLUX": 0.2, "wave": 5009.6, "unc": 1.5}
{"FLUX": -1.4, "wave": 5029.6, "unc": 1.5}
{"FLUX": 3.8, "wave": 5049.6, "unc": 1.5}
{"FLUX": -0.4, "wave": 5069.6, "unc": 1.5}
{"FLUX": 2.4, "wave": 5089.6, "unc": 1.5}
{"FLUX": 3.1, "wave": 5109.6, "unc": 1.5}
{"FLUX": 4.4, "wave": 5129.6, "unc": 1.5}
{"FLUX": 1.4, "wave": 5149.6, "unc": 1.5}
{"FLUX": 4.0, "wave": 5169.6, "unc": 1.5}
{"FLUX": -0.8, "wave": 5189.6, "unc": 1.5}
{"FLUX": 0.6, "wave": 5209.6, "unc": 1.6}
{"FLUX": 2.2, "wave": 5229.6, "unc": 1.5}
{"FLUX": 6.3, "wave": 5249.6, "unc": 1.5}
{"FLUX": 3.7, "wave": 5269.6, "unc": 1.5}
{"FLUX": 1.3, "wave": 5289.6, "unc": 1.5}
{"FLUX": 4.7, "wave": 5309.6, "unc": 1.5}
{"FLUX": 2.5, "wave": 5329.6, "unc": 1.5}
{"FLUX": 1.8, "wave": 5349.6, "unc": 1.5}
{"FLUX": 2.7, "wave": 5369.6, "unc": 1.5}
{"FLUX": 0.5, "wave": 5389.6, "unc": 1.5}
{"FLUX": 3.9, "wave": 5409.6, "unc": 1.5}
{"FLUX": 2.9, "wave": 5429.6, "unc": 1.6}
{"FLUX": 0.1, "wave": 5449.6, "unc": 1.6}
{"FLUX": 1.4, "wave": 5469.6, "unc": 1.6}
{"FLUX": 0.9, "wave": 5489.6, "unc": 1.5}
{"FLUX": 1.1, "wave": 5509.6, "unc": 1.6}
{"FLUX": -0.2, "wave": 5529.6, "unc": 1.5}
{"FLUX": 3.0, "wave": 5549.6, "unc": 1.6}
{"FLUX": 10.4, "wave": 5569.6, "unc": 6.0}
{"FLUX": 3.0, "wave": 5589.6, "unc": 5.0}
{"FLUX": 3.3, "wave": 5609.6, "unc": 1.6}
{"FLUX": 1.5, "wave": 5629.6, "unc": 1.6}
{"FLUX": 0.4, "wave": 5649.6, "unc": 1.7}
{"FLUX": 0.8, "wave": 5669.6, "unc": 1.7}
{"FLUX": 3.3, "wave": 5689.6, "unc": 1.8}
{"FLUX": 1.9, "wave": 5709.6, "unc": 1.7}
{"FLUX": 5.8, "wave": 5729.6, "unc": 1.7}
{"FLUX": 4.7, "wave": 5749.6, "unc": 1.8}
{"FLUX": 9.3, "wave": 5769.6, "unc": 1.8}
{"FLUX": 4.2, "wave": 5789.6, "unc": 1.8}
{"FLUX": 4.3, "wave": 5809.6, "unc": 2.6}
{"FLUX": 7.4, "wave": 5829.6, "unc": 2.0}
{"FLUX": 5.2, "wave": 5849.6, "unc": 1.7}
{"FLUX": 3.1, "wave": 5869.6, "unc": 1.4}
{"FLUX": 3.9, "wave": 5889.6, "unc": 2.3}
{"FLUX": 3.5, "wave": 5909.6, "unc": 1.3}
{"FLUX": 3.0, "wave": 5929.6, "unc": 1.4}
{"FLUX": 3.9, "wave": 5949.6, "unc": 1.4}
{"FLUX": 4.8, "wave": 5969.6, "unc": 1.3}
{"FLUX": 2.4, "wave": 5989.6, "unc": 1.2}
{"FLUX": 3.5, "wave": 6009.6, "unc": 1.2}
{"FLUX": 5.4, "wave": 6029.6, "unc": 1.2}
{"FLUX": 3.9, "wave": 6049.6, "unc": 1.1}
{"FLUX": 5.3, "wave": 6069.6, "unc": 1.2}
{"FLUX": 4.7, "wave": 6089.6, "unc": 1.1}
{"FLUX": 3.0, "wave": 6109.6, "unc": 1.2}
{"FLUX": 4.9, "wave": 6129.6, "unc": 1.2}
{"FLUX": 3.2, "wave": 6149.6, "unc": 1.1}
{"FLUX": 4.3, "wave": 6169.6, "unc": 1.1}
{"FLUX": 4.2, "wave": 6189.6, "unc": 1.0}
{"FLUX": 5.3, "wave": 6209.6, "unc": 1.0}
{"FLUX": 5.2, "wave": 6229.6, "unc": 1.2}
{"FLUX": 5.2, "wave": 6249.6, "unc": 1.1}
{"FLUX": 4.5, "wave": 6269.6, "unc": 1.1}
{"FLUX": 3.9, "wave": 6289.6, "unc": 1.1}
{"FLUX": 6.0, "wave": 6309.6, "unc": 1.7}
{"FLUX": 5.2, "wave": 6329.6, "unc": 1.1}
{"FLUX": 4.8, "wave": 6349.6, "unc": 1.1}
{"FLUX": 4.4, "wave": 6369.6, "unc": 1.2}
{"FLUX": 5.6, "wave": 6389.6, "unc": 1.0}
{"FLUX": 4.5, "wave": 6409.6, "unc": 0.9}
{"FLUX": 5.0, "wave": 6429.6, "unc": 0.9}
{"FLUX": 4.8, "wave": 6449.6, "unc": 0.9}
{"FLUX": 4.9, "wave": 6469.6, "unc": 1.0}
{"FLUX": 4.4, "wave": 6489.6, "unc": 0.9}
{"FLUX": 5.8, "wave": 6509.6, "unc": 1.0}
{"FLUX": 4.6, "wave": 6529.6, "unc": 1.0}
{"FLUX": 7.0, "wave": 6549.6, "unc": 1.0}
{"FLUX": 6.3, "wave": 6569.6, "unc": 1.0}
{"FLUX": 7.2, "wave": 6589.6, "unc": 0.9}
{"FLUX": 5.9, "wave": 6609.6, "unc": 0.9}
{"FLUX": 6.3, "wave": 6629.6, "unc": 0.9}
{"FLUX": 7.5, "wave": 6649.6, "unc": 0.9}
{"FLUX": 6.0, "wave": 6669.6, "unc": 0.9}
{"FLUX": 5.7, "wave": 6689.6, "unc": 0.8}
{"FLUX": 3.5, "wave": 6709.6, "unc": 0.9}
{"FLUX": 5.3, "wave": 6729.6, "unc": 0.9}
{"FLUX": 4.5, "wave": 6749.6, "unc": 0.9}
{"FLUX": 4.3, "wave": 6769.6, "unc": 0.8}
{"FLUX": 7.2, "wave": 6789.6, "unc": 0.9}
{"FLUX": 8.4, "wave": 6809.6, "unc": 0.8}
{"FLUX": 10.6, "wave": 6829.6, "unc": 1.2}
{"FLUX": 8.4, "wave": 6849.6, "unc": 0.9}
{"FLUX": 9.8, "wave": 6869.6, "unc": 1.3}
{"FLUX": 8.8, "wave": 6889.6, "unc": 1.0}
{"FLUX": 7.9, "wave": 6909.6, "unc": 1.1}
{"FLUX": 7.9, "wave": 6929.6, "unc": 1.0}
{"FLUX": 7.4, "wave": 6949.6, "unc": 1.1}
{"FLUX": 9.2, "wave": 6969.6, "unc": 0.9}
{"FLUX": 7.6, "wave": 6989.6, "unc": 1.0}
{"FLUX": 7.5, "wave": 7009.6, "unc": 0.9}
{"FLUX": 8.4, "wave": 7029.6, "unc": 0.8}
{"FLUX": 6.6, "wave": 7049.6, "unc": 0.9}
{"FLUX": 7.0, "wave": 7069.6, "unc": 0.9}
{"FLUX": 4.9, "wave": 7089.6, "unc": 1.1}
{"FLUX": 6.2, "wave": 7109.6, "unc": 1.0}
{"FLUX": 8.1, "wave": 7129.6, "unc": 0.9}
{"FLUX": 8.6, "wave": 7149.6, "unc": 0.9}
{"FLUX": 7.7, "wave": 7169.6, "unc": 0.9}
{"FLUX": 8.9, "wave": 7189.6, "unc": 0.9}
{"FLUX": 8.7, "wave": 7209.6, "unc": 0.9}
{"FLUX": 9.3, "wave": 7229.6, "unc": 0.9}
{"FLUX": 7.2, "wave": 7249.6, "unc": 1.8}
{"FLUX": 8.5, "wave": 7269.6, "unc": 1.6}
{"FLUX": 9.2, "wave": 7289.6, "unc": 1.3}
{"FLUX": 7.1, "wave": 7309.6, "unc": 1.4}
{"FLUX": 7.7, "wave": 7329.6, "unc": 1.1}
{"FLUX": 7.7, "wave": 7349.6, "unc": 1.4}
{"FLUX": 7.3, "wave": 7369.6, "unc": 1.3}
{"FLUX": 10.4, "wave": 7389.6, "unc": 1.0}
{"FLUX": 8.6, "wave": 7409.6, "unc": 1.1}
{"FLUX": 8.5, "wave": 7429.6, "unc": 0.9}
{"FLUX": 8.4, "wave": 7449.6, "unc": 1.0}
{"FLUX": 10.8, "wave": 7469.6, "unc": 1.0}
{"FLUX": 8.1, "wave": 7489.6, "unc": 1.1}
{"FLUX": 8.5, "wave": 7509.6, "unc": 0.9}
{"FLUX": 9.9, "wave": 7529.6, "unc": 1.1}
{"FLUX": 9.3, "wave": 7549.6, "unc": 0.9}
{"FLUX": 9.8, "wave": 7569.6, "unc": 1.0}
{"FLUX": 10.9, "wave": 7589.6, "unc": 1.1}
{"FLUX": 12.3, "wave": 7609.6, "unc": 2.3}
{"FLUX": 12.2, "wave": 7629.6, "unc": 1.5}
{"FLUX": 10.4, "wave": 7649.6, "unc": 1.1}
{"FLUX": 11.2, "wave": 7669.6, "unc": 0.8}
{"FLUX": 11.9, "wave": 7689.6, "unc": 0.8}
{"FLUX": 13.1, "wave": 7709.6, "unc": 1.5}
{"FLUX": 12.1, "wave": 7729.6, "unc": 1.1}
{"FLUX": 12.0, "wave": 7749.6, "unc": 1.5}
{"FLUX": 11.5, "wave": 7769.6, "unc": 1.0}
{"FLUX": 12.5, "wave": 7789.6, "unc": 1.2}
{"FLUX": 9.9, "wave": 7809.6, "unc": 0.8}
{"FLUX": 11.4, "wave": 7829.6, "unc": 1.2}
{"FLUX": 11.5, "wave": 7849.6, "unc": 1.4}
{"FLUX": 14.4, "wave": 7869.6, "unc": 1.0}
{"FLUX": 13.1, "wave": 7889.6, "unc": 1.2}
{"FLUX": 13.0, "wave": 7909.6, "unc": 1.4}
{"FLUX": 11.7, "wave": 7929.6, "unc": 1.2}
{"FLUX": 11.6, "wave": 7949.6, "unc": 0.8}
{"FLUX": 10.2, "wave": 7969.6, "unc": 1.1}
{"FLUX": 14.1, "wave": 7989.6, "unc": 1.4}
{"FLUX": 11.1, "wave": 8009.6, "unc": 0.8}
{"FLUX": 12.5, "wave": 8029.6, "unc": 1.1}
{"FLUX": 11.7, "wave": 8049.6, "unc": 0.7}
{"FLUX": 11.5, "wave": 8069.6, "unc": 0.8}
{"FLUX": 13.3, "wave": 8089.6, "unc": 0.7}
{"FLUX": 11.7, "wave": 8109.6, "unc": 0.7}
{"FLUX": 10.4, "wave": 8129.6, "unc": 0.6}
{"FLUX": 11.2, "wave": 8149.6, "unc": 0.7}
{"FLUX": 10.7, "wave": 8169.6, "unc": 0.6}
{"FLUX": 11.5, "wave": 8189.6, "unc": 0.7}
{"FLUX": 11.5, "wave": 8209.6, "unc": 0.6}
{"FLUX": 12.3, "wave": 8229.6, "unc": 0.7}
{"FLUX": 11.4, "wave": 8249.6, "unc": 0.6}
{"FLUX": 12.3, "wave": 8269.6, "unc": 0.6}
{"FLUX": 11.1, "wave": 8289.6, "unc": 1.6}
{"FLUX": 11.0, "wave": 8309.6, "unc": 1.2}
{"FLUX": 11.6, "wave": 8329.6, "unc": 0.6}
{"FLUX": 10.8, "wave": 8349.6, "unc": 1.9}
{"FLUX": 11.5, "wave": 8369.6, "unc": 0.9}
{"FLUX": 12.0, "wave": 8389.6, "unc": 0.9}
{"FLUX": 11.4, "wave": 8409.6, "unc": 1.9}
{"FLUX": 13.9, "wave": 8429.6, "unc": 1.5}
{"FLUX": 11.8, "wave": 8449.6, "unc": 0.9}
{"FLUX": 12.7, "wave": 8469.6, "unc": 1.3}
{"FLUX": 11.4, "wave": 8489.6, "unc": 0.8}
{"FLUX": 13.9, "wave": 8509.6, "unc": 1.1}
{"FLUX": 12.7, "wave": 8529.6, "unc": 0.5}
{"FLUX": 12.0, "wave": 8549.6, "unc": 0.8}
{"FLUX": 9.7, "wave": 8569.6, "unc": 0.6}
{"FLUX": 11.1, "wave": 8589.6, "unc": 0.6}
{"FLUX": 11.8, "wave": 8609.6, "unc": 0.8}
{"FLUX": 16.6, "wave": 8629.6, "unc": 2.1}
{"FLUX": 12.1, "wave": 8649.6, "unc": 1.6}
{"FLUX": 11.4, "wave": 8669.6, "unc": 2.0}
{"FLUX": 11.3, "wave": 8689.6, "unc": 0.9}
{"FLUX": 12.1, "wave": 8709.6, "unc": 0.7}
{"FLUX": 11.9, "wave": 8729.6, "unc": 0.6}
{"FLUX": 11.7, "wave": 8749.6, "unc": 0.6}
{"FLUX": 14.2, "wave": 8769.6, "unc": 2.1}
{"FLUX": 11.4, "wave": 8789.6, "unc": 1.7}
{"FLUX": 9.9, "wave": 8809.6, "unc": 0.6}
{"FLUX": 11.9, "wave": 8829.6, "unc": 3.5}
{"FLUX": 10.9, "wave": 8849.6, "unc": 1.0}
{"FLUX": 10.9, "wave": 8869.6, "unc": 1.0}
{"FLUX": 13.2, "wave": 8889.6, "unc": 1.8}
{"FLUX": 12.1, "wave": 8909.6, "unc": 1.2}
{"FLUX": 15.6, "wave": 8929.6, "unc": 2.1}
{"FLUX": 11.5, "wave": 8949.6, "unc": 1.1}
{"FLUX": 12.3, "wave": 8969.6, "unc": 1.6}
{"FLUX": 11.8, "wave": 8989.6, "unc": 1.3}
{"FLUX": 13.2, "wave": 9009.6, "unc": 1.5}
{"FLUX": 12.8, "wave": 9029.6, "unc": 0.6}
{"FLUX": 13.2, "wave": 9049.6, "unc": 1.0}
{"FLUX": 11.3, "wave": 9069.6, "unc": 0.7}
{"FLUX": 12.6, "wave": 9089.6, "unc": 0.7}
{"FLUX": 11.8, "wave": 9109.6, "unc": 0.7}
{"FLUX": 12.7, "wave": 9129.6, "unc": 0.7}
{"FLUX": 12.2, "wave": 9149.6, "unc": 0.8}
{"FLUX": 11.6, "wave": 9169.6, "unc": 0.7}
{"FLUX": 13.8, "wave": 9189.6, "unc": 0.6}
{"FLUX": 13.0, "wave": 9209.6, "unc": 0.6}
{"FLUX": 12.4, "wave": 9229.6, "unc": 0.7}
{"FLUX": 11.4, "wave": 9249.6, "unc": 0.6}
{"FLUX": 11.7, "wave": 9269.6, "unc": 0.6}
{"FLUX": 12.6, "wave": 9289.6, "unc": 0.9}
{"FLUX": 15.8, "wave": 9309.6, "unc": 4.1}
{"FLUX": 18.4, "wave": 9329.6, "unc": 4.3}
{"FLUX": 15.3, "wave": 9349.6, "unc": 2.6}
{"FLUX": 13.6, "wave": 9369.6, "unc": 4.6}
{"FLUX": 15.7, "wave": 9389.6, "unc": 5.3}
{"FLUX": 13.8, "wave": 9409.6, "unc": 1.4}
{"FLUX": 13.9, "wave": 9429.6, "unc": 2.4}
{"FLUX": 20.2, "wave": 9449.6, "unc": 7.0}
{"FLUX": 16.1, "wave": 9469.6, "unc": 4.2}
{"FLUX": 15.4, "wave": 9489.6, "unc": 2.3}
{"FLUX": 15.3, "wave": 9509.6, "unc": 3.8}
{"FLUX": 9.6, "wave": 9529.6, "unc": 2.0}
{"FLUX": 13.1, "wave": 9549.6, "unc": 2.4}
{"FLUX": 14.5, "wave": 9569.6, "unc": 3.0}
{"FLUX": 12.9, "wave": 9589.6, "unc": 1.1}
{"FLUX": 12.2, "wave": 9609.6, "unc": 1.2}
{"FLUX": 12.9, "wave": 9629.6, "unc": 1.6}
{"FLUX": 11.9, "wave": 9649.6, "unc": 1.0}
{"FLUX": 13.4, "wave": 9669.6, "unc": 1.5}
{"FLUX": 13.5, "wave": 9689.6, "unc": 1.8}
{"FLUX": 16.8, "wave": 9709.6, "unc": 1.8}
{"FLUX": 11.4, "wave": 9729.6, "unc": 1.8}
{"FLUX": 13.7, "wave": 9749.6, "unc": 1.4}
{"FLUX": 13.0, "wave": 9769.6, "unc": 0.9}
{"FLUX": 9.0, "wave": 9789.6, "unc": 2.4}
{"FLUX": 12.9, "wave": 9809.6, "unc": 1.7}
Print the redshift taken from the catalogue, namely 0.70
